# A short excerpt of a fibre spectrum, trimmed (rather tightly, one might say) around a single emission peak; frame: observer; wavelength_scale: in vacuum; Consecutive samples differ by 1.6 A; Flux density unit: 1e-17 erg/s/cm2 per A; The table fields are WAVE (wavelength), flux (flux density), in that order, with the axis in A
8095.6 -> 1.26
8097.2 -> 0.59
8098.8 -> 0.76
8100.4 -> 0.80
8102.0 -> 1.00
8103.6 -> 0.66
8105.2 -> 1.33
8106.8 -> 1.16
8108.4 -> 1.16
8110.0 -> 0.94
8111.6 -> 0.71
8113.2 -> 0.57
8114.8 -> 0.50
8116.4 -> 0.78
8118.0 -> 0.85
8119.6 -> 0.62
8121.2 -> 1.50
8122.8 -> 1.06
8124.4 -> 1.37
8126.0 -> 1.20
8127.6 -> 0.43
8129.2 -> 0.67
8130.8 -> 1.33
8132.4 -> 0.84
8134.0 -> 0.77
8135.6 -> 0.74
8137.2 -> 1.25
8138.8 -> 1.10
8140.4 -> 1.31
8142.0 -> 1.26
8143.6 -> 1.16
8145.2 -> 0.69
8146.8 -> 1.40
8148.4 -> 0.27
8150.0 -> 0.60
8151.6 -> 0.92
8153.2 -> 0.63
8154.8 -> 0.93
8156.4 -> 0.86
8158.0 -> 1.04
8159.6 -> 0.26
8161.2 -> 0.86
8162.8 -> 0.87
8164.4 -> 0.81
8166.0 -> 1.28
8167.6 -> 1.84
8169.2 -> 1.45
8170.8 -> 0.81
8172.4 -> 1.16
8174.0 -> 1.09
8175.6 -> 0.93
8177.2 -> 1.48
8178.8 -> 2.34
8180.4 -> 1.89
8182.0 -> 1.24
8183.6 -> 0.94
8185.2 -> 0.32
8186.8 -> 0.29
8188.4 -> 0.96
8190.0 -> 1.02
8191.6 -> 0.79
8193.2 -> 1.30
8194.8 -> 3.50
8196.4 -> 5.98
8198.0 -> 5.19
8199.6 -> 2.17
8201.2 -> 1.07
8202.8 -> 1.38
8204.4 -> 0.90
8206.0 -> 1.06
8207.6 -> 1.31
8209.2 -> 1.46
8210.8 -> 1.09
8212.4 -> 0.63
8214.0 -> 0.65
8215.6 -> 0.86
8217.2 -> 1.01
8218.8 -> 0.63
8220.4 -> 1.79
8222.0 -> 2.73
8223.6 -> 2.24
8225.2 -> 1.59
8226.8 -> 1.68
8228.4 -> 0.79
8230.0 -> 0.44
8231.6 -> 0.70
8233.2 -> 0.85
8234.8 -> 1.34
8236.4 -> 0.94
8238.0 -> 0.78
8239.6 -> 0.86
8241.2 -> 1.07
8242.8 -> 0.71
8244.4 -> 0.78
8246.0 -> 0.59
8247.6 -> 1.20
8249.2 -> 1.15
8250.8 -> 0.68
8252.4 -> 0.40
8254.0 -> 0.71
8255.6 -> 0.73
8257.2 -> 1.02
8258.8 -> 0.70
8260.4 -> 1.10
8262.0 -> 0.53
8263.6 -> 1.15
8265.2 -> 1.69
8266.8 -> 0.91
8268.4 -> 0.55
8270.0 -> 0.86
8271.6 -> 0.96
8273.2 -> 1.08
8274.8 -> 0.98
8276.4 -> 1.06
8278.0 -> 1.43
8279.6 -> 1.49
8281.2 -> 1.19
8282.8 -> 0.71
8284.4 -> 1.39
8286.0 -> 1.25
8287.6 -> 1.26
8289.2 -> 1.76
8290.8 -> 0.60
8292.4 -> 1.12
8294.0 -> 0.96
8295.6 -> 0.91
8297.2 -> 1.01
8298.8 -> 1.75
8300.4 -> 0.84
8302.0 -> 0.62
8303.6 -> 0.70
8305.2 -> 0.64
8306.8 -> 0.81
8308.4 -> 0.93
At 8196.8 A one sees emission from H-alpha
